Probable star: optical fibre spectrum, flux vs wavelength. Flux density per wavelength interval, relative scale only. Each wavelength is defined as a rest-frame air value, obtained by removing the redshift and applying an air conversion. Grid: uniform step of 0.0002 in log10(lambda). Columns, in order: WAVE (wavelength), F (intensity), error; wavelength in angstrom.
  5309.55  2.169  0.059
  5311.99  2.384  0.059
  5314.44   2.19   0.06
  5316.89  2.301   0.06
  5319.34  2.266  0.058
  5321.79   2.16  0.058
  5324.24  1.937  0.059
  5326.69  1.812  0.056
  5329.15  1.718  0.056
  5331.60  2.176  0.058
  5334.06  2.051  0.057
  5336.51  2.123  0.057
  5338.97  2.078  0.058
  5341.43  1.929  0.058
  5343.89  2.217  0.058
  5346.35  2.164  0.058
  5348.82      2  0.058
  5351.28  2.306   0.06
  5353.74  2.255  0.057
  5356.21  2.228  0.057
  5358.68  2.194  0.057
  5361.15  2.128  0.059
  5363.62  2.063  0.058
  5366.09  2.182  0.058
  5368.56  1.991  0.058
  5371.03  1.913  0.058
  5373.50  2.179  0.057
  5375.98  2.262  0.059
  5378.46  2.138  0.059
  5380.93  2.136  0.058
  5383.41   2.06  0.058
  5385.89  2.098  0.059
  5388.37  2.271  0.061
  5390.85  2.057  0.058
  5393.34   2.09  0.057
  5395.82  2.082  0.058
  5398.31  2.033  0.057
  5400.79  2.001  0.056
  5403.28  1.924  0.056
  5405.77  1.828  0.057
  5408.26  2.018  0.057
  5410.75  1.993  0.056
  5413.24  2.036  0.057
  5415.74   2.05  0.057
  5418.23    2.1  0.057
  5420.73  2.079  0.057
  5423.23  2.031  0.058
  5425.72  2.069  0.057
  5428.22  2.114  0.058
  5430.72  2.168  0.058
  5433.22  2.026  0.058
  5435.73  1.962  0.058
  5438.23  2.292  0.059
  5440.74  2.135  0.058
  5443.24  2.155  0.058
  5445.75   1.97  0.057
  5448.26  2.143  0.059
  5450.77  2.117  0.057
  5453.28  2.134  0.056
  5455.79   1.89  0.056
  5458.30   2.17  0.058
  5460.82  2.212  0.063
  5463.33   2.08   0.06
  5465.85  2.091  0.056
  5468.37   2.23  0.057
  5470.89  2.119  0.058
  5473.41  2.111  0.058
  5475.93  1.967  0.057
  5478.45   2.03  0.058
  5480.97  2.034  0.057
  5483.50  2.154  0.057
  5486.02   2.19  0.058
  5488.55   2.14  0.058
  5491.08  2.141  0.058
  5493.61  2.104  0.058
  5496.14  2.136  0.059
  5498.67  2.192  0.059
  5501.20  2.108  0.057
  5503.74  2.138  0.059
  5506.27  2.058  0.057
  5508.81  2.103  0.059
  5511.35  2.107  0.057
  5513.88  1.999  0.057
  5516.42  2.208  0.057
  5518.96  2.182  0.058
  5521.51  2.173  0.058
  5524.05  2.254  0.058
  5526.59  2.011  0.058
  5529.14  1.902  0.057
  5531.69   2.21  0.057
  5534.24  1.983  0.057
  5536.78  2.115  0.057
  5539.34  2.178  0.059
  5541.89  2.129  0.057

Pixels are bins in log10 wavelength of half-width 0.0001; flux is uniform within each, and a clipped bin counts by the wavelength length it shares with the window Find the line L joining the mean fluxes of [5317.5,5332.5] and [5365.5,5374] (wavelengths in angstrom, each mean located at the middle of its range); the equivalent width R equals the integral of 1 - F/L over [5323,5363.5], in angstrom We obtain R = -0.99 angstrom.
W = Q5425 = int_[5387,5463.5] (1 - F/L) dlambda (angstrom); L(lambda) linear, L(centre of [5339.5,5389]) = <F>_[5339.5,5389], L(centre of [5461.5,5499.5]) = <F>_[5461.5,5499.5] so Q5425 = 1.9 angstrom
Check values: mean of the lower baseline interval 2.13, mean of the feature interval 2.07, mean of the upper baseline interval 2.12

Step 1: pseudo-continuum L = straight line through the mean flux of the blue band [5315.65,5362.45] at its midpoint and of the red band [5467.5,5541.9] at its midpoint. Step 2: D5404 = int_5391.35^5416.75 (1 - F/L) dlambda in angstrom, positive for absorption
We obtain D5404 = 1.2 angstrom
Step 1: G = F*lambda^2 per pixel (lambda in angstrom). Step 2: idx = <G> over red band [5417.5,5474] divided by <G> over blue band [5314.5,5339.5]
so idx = 1.06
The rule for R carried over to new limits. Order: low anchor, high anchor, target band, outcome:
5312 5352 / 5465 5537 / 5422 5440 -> 0.07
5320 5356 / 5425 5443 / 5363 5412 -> 0.66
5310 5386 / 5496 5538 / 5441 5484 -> 0.37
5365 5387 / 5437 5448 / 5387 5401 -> 0.13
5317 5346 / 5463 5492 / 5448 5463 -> -0.05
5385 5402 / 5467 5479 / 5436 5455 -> -0.24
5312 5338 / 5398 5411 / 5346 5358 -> -0.87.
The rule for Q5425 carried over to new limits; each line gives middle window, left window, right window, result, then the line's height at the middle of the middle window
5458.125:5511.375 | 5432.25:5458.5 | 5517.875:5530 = -0.50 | 2.1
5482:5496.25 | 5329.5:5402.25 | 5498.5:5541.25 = -0.21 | 2.11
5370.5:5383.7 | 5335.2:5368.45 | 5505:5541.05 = 0.03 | 2.13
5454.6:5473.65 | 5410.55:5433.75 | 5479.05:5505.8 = -0.07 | 2.11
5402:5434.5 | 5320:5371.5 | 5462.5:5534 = 0.97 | 2.1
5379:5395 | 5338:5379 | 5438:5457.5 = 0.01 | 2.12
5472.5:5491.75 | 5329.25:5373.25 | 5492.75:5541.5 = 0.17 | 2.11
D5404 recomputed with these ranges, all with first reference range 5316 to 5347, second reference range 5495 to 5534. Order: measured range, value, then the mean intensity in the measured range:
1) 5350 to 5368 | -0.96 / 2.19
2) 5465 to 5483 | 0.16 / 2.09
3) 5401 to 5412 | 0.74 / 1.95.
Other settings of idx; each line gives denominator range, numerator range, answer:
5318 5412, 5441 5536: 1.06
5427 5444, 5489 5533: 1.03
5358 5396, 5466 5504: 1.04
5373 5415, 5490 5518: 1.07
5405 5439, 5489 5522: 1.07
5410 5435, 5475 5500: 1.05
